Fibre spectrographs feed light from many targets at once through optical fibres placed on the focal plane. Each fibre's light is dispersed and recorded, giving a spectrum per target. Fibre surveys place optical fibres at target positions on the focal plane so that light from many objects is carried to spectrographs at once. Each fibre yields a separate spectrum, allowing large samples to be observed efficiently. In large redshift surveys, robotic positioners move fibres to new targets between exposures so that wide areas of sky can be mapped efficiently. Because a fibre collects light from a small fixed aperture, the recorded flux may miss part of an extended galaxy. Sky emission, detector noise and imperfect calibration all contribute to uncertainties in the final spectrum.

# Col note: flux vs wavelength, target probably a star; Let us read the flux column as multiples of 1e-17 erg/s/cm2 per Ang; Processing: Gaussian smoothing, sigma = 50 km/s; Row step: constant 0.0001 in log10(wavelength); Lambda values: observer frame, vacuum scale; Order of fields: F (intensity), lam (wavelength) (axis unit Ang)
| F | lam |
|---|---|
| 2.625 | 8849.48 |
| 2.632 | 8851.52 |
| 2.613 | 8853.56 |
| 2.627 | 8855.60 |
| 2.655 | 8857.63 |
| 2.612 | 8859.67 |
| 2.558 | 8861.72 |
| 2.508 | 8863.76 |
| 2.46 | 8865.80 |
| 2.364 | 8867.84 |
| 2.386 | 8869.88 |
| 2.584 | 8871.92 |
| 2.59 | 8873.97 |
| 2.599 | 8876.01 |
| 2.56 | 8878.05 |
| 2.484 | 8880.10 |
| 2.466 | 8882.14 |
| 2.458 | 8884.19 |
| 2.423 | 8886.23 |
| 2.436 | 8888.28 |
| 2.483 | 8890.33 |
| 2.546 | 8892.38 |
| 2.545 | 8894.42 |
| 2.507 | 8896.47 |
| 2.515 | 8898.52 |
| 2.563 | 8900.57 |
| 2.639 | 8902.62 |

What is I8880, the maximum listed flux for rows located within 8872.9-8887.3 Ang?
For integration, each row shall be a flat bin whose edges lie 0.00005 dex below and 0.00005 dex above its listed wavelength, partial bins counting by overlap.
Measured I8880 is 2.599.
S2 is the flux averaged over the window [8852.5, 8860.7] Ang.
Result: 2.63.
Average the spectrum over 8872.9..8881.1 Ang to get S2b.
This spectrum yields 2.56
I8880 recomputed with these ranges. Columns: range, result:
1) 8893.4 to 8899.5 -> 2.545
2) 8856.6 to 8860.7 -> 2.655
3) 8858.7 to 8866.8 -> 2.612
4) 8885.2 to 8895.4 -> 2.546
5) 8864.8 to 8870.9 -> 2.46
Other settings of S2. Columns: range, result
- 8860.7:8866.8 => 2.51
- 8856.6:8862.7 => 2.61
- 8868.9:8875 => 2.52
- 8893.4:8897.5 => 2.53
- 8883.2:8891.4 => 2.45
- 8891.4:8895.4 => 2.55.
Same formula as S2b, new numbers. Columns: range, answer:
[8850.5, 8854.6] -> 2.62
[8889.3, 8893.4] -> 2.51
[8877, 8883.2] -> 2.5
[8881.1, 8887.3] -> 2.45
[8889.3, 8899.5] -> 2.52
